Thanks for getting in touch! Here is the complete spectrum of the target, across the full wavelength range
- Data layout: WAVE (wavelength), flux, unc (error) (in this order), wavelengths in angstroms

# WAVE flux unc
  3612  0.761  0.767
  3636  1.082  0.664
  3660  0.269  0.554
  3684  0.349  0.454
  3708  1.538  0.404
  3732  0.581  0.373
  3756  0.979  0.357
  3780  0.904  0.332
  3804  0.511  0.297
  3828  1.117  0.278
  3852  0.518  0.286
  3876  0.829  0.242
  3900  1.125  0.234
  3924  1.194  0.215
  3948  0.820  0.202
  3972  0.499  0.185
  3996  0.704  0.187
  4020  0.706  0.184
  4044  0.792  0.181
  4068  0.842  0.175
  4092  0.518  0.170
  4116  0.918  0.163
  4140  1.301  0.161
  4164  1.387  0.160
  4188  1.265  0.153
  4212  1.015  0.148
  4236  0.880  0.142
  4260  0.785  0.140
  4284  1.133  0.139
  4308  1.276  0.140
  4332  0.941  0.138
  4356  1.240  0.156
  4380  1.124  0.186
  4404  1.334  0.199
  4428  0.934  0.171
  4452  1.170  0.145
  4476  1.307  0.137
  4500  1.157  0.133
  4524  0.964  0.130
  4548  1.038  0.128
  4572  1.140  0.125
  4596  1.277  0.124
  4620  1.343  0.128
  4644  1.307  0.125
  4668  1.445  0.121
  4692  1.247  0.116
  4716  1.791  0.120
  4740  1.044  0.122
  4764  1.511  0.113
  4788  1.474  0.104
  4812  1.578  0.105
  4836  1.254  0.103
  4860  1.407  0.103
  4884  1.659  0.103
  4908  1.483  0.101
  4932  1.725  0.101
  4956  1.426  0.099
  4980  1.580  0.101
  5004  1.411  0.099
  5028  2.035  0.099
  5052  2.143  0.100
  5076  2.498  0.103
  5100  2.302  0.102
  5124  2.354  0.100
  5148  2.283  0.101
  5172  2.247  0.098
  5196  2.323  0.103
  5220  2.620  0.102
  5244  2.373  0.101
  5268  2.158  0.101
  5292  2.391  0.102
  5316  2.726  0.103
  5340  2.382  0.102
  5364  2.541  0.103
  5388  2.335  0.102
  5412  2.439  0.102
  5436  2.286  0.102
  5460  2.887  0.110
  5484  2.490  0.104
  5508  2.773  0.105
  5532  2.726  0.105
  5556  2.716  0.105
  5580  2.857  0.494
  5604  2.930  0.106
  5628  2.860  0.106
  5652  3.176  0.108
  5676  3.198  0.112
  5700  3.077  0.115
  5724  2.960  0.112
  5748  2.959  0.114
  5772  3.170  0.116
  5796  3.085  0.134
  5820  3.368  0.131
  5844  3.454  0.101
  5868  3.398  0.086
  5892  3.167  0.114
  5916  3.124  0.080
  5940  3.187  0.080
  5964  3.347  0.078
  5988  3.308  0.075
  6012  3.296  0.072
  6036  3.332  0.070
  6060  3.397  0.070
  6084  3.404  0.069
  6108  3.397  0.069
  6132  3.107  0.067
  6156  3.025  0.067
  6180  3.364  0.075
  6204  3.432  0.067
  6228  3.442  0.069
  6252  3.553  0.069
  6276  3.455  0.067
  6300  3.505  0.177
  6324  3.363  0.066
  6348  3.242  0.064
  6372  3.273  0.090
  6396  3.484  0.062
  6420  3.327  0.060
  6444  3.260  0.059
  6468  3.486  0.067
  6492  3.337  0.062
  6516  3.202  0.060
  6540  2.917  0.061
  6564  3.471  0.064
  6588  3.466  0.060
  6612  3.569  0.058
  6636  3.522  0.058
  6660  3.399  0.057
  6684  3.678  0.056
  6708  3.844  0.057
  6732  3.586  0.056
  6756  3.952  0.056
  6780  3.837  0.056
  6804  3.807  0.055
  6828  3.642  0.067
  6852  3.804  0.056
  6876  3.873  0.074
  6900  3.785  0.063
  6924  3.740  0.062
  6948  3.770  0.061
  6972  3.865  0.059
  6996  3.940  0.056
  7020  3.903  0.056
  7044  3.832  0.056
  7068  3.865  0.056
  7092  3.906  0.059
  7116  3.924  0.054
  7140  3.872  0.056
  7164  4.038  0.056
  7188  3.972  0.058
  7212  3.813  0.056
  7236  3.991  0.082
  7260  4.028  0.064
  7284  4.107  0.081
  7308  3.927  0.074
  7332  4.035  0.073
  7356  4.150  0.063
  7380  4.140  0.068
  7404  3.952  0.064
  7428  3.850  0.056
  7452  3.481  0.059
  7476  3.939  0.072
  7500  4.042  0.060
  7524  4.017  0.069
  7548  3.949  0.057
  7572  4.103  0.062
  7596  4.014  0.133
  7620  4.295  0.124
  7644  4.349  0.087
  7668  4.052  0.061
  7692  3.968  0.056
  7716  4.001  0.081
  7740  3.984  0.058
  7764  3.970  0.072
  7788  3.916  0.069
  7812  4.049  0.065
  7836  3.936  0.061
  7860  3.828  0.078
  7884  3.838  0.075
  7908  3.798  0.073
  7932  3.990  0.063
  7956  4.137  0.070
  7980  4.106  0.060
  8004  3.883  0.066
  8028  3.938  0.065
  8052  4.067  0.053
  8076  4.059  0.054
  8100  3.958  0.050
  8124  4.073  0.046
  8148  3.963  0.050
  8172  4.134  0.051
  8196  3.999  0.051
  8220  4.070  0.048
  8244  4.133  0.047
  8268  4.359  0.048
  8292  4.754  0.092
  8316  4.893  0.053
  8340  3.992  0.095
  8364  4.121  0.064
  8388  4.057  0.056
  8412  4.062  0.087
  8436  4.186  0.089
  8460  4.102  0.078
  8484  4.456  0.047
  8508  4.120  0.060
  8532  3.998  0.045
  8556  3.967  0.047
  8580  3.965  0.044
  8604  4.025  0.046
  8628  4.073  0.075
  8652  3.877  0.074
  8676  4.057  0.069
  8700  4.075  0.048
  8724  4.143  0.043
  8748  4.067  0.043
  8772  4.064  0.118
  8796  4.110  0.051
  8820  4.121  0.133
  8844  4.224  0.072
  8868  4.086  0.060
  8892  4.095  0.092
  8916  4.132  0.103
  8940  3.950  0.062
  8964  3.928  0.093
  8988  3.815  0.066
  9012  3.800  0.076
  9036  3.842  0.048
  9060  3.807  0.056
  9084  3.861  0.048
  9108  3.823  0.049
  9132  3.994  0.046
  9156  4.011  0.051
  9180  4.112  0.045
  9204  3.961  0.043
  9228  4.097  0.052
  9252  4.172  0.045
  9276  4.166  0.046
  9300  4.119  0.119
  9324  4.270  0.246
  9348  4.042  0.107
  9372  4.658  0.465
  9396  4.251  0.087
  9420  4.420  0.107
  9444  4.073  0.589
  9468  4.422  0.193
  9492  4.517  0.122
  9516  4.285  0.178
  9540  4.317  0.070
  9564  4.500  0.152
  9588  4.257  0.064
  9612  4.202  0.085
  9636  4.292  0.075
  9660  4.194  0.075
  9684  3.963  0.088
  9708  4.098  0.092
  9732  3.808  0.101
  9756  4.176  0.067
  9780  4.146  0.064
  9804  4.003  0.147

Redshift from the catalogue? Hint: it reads 0.26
